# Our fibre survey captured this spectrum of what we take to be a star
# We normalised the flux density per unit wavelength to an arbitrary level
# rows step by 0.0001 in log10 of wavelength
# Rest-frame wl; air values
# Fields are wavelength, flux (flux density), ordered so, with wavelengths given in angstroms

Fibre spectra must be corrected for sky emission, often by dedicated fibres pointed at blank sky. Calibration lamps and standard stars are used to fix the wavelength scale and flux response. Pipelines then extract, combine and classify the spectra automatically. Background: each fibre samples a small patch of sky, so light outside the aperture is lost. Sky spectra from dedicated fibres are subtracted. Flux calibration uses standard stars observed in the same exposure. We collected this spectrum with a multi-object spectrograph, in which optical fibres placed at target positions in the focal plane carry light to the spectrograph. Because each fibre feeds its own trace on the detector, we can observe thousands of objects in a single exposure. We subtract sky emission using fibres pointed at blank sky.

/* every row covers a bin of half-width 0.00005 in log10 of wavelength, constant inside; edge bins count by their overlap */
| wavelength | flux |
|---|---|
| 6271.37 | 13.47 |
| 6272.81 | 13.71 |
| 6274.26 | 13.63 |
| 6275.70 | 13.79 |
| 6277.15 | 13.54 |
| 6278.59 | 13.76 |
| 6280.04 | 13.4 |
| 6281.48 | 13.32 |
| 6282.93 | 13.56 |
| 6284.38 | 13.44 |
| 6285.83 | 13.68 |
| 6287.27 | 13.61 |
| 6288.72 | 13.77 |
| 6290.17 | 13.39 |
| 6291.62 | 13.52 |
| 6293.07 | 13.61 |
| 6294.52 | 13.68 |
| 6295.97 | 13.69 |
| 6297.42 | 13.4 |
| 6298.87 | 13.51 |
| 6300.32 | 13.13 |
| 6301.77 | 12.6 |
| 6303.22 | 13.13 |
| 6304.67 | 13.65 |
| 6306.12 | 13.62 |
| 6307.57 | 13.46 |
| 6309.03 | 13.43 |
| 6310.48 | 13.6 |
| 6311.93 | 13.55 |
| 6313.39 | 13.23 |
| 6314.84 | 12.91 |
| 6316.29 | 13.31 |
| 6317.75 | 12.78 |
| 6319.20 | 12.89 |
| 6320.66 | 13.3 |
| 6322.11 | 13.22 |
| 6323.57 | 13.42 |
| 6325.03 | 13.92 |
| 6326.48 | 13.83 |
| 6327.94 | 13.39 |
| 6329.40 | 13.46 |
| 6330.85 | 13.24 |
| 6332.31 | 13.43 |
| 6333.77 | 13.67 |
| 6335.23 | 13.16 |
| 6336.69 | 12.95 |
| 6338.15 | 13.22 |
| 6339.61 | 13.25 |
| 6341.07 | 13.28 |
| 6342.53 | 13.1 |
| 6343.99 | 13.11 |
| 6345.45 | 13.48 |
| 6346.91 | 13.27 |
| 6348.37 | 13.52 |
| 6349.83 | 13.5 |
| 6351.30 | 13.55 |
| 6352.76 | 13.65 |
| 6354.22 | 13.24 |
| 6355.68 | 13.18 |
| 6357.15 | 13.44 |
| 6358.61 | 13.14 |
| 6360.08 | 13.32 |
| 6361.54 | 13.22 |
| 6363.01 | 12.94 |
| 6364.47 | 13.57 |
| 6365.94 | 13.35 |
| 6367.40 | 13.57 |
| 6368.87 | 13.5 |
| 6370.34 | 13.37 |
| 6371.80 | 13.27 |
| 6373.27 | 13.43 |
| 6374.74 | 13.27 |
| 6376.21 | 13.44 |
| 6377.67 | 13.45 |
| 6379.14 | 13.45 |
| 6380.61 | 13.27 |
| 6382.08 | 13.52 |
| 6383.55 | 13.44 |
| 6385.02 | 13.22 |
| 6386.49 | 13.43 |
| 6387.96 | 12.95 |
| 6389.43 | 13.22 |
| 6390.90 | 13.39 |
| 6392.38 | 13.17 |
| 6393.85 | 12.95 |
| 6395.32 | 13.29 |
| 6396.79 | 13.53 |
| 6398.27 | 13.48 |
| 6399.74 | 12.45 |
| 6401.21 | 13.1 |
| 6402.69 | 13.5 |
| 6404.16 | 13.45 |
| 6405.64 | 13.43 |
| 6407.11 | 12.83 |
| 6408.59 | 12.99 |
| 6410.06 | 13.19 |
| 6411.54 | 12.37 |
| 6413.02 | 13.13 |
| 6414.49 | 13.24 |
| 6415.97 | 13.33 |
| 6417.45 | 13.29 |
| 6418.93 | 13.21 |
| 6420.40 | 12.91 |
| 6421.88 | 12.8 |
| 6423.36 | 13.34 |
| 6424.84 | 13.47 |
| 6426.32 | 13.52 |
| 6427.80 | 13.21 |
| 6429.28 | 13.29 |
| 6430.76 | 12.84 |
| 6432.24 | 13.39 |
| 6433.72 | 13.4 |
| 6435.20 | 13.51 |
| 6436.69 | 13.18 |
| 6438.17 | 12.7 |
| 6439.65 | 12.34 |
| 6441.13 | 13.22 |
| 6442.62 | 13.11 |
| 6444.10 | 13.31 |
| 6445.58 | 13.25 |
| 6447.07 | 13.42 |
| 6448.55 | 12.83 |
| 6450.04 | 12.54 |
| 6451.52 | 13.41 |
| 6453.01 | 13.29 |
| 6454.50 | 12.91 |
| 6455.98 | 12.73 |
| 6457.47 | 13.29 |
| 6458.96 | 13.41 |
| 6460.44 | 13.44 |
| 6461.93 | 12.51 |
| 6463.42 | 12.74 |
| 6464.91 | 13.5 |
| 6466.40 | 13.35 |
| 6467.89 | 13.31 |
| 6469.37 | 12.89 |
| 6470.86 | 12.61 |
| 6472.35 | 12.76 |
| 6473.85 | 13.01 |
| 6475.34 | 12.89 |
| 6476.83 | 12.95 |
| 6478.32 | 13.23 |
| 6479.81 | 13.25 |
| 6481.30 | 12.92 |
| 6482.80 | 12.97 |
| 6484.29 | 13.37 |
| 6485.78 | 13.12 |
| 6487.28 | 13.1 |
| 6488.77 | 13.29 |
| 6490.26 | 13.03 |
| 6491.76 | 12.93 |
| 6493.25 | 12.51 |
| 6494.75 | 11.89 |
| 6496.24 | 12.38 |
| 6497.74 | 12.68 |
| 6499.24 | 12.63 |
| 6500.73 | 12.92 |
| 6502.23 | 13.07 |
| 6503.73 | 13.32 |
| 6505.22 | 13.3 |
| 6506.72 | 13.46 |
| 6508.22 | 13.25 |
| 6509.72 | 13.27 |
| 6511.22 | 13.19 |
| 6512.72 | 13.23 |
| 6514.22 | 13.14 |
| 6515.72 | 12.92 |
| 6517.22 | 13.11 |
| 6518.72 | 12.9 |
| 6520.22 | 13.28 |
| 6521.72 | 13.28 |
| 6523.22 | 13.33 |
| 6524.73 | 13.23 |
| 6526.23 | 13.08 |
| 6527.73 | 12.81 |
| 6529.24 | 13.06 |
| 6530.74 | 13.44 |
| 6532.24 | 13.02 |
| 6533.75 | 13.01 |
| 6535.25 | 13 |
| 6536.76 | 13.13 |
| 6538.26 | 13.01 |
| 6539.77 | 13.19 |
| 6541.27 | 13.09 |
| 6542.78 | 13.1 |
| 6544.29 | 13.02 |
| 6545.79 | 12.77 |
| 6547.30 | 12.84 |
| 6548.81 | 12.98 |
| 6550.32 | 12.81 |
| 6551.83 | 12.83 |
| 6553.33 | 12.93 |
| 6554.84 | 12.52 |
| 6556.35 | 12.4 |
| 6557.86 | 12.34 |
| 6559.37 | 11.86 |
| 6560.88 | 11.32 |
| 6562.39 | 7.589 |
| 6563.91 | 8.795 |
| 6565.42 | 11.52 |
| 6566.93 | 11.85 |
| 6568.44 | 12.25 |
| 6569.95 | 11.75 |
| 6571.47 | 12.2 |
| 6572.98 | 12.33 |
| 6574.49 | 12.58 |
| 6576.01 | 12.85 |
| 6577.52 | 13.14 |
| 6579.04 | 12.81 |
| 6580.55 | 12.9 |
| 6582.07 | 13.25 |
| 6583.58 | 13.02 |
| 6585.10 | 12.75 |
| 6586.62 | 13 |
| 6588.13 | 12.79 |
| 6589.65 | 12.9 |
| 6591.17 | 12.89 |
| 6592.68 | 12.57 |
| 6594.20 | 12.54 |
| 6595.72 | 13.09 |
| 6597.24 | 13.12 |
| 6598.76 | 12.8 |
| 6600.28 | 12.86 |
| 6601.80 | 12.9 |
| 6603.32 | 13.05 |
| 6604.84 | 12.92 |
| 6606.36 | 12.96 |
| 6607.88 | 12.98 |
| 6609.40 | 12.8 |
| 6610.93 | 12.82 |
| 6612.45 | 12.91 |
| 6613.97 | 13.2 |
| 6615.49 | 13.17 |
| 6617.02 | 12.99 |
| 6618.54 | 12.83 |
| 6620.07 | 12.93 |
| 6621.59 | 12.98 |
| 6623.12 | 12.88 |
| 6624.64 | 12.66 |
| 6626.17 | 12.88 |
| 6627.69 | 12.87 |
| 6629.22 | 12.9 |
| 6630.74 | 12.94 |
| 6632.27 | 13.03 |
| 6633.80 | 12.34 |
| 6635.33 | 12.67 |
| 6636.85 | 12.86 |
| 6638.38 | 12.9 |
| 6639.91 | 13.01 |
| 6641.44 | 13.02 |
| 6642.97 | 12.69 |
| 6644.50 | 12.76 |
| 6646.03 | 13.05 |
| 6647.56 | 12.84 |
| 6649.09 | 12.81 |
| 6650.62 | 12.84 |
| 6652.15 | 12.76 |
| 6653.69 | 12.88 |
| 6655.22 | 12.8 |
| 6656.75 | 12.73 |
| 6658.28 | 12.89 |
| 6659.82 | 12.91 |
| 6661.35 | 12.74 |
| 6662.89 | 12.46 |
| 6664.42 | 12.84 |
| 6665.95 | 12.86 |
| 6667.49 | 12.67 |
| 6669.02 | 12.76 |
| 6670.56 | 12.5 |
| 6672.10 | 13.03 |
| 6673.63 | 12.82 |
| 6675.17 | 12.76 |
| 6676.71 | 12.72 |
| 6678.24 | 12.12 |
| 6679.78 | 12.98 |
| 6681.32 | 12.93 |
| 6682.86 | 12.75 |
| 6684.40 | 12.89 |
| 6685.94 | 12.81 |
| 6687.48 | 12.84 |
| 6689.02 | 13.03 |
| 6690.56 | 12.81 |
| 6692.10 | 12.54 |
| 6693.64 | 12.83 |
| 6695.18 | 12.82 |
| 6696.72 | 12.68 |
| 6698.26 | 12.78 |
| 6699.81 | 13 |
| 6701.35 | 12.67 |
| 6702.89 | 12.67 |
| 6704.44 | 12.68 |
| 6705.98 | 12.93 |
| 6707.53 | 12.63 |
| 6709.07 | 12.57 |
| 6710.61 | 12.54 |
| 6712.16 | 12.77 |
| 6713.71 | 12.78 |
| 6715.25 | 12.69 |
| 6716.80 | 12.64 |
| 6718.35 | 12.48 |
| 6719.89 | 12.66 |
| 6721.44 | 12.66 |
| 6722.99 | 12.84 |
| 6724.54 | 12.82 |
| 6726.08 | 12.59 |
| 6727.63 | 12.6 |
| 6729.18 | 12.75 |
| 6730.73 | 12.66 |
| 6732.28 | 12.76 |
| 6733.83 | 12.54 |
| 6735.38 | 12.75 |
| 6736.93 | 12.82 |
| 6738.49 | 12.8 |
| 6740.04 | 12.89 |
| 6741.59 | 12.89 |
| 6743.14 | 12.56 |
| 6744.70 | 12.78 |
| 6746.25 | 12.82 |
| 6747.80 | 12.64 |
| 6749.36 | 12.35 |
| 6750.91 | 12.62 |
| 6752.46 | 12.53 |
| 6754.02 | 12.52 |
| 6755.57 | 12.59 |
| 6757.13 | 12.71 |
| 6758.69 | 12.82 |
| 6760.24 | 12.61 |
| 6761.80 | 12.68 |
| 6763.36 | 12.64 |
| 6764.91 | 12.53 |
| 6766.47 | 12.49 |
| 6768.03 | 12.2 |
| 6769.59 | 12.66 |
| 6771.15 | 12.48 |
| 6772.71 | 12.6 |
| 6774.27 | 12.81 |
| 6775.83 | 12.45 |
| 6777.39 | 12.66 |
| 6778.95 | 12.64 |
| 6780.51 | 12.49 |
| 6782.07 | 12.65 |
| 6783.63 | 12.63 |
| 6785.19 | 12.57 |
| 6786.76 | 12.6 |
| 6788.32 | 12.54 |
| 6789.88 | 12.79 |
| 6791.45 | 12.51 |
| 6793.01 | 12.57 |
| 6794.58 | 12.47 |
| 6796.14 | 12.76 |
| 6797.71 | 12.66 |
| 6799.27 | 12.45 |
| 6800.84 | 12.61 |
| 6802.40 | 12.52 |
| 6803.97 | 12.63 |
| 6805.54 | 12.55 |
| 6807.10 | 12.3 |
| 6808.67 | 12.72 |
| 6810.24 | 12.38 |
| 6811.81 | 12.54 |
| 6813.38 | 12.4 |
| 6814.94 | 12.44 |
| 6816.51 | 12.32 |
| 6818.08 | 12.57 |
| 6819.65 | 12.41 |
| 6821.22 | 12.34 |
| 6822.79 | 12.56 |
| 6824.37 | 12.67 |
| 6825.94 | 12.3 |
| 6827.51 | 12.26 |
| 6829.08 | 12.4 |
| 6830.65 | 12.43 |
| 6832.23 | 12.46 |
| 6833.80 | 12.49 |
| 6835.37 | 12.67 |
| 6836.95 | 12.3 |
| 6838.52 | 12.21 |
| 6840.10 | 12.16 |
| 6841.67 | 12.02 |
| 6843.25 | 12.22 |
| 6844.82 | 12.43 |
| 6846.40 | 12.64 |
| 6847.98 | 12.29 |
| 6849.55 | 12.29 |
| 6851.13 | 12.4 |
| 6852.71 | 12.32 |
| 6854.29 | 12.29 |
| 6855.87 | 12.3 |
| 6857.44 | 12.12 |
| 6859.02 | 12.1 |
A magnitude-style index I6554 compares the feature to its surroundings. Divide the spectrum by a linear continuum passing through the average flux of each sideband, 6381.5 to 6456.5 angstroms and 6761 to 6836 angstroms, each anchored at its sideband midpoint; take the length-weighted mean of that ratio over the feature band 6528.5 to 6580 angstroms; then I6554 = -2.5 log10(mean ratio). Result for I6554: 0.05 mag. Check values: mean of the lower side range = 13.2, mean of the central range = 12.4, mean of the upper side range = 12.5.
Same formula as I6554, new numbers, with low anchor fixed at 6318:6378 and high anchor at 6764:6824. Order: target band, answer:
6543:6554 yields 0.01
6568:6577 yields 0.05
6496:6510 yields 0.00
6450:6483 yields 0.01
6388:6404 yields 0.00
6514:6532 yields -0.01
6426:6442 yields 0.01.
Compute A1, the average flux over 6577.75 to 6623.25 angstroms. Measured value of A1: 12.9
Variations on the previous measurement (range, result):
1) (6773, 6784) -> 12.6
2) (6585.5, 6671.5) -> 12.9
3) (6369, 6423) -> 13.2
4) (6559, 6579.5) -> 11.6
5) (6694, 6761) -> 12.7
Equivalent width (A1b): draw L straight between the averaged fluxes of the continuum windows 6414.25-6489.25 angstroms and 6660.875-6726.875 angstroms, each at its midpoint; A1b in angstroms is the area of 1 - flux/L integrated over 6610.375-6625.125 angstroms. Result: -0.10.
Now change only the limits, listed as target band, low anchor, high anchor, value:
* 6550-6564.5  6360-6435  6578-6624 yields 1.6 angstroms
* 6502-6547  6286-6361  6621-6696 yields -0.3 angstroms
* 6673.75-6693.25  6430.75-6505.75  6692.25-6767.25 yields 0.0 angstroms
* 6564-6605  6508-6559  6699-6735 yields 0.9 angstroms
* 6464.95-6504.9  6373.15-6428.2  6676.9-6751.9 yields 0.4 angstroms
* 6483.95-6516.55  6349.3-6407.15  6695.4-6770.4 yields 0.2 angstroms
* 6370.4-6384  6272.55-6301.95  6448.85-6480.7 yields -0.1 angstroms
